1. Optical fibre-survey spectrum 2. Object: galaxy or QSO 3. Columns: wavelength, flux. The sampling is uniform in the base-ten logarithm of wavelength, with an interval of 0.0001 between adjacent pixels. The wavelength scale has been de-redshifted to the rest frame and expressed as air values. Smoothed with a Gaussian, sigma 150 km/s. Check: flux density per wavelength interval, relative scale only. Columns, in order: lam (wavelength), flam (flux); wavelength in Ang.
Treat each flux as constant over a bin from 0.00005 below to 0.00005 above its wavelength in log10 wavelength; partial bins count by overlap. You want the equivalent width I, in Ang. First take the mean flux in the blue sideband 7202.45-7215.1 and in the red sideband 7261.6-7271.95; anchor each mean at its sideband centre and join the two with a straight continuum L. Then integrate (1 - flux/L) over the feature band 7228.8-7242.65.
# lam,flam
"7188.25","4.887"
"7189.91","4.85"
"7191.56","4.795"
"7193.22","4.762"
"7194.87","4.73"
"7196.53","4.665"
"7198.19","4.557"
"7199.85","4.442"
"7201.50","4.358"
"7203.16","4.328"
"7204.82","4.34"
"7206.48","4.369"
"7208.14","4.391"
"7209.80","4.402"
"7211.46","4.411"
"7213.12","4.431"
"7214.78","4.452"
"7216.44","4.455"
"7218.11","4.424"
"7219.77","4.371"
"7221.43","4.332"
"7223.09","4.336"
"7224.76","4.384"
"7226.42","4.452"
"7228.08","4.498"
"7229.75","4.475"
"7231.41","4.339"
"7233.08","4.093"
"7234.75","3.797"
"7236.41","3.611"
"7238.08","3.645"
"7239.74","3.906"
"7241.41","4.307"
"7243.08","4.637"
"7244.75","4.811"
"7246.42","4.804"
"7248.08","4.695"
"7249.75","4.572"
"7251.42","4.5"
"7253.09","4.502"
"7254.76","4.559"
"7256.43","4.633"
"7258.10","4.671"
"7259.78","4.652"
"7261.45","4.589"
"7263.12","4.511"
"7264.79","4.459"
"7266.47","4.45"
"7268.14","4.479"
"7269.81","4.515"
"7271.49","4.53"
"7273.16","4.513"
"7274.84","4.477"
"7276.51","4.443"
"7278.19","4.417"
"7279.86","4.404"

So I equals 1.23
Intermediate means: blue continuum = 4.39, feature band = 4.04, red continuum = 4.5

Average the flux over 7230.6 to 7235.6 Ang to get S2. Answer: 4.07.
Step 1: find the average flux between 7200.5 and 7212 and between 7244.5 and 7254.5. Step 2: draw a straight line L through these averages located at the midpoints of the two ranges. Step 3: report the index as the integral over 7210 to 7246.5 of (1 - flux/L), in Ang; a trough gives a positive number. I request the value 1.6 Ang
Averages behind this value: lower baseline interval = 4.37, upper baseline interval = 4.64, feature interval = 4.31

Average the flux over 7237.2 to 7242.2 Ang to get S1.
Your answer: 3.95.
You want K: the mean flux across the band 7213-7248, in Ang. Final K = 4.32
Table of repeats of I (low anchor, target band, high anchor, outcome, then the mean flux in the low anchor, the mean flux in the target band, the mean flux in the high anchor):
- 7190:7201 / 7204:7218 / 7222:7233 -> 0.38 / 4.67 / 4.41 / 4.39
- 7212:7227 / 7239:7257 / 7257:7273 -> -0.21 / 4.4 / 4.54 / 4.54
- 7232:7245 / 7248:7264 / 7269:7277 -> -1.11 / 4.07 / 4.58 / 4.5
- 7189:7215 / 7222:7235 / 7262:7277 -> 0.54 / 4.52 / 4.32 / 4.49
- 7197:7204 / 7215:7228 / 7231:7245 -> -0.49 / 4.43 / 4.4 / 4.09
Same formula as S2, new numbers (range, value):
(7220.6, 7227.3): 4.38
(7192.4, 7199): 4.68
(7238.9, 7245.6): 4.41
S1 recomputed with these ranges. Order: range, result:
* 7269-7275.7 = 4.51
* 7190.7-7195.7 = 4.77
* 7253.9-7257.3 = 4.6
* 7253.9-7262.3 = 4.62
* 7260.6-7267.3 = 4.5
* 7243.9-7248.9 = 4.77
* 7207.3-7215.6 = 4.42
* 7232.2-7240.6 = 3.81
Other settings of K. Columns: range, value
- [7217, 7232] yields 4.4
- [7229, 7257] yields 4.34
